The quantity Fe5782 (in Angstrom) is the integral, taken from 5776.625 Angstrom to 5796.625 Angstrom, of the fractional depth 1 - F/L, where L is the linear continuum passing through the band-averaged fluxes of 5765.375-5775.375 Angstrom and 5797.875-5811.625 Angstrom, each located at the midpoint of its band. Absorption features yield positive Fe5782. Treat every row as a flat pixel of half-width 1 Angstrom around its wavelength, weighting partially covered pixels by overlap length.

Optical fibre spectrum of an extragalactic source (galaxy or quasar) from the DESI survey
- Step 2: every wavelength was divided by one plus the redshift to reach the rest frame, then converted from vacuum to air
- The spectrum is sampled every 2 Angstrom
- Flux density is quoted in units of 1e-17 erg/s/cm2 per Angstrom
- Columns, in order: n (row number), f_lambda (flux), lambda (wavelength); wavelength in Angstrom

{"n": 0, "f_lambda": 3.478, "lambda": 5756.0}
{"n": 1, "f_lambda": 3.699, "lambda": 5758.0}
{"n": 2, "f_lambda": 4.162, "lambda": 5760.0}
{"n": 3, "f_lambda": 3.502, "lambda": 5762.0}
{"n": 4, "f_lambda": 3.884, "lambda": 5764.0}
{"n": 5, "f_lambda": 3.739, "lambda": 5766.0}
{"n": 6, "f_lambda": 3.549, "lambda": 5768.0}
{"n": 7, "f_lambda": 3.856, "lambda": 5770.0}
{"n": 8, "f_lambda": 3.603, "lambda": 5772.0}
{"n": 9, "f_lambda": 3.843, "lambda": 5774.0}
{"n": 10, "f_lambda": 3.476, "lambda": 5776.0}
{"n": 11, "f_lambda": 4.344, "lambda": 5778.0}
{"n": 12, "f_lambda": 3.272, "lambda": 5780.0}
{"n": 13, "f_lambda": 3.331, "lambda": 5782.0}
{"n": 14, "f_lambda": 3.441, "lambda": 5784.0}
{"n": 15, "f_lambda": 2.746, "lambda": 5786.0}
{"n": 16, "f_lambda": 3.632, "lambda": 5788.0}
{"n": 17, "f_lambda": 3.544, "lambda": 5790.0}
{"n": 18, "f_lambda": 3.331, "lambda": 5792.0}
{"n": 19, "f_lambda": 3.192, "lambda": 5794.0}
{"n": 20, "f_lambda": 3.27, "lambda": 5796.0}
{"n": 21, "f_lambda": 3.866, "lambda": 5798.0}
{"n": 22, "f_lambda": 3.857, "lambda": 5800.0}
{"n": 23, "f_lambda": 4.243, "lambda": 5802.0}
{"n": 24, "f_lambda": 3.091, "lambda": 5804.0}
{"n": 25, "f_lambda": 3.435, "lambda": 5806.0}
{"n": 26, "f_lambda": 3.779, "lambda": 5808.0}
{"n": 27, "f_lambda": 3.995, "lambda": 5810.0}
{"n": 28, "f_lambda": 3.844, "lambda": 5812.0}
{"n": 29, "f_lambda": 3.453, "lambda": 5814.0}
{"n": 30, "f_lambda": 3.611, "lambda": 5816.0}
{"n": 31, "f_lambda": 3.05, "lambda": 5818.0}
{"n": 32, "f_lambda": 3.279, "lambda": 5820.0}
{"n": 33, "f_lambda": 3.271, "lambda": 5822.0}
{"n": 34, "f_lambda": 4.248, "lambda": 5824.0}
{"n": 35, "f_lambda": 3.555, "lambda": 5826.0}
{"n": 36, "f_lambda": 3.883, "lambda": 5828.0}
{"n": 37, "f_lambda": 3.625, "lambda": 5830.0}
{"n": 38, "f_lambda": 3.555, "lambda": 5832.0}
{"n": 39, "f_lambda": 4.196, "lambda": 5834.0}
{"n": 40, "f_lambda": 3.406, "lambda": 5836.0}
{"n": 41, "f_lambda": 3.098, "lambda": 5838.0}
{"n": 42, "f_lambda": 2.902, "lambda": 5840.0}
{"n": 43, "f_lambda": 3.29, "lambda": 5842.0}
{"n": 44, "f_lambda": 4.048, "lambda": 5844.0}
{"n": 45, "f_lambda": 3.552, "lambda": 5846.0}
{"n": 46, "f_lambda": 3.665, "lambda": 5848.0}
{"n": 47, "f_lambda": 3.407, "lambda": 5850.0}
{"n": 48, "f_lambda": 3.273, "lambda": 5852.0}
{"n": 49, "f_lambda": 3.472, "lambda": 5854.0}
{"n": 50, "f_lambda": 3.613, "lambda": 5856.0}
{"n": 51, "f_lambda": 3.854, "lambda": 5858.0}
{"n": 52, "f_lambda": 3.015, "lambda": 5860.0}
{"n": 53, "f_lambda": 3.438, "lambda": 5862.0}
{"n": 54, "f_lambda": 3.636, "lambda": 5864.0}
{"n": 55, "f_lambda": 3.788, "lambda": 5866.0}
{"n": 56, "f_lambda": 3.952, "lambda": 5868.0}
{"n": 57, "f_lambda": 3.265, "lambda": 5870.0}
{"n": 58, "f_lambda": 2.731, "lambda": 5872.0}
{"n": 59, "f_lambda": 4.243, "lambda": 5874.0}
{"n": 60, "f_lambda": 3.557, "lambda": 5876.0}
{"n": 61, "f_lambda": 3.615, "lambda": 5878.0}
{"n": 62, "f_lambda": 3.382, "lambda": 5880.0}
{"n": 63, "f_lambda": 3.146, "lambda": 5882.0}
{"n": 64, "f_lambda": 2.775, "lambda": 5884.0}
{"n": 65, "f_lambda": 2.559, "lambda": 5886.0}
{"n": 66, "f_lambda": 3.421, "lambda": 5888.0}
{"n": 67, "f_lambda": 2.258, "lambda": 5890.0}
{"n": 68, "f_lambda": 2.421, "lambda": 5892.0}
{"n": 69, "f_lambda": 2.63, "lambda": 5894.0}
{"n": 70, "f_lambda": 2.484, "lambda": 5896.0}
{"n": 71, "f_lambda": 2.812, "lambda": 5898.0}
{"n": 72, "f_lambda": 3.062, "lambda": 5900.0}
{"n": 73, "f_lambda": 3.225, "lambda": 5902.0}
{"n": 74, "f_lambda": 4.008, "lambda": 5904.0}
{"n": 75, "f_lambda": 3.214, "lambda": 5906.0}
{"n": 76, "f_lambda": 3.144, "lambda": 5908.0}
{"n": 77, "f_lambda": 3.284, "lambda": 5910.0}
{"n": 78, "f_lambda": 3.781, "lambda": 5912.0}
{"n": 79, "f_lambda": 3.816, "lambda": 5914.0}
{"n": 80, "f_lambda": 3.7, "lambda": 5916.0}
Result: 1.7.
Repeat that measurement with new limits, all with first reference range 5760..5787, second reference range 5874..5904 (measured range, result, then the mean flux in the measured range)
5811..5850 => -2.69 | 3.55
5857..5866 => -1.00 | 3.52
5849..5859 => -1.00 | 3.52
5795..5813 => -1.33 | 3.71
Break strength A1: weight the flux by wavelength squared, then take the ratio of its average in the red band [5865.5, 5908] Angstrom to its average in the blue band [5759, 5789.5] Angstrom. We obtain 0.91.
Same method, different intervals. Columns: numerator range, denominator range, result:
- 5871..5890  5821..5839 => 0.90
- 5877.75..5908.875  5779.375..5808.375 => 0.89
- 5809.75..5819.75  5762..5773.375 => 0.97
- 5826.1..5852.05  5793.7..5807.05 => 1.00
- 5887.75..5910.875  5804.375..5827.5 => 0.86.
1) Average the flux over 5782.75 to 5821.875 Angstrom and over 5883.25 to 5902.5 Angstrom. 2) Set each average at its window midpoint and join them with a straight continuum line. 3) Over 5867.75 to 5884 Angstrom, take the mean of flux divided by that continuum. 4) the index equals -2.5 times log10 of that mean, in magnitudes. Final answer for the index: -0.18 mag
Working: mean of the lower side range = 3.5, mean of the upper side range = 2.75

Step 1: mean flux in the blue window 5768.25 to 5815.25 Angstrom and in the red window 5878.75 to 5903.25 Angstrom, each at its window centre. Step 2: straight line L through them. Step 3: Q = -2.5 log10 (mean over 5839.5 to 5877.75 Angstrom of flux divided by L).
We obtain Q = -0.14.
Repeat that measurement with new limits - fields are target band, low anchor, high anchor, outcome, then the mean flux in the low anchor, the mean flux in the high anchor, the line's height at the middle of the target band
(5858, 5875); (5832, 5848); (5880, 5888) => -0.11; 3.51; 2.97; 3.19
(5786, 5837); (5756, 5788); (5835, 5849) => -0.03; 3.63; 3.42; 3.51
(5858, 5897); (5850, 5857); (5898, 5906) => 0.07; 3.45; 3.33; 3.39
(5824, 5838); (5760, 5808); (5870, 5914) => -0.09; 3.58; 3.15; 3.4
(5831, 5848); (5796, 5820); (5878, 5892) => -0.05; 3.62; 2.94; 3.34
